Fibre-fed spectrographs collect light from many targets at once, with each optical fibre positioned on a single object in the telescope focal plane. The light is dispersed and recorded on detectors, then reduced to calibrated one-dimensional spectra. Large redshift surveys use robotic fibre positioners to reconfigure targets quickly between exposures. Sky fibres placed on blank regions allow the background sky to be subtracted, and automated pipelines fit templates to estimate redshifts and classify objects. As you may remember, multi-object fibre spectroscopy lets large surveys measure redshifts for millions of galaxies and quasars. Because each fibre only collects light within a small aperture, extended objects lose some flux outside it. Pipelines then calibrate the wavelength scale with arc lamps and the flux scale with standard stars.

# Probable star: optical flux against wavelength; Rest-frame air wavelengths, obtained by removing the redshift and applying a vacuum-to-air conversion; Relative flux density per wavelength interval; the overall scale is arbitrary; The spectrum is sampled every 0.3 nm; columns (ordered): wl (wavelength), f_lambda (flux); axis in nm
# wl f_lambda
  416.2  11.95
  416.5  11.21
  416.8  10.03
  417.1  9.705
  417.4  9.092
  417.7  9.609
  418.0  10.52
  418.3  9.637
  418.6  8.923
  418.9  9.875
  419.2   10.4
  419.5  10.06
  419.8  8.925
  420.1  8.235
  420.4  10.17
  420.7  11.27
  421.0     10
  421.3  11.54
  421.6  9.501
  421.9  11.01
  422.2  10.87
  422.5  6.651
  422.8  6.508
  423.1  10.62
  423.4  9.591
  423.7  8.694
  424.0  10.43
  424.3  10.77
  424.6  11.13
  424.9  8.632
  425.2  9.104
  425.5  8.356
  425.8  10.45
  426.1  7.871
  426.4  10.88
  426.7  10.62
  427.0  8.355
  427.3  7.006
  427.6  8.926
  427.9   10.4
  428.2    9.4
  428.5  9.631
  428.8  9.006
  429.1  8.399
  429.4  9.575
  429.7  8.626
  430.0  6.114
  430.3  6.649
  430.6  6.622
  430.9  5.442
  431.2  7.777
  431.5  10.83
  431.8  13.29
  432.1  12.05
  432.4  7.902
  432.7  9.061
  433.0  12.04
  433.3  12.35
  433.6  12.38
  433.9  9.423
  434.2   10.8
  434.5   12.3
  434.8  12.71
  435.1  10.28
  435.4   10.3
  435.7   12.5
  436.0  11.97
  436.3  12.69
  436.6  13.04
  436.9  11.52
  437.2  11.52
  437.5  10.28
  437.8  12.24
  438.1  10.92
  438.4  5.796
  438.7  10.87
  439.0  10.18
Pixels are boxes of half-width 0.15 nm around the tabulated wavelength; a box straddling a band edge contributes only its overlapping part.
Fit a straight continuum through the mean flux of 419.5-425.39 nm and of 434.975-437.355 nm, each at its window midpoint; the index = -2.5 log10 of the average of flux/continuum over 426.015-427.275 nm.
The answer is 0.11 mag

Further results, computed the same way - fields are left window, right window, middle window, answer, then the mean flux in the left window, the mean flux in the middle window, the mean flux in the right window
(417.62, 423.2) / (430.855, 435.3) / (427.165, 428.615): 0.14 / 9.69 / 9.08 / 10.7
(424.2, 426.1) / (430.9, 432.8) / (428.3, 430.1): 0.13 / 9.57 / 8.65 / 9.81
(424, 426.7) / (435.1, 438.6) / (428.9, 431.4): 0.35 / 9.75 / 7.5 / 11.1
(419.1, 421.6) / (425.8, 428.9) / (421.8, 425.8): 0.03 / 10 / 9.43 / 9.27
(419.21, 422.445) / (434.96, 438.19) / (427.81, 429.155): 0.15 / 10.1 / 9.39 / 11.6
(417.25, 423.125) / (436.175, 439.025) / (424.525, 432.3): 0.14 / 9.65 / 9.02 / 10.9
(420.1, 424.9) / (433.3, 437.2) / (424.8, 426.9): 0.10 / 9.82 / 9.41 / 11.7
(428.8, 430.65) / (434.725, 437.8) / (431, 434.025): -0.13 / 7.83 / 10.6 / 11.7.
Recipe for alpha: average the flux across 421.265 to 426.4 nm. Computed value 9.51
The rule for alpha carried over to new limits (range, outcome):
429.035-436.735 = 10.2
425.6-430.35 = 8.91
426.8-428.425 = 8.91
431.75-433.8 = 11.2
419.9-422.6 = 9.96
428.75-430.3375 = 8.1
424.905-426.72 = 9.4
